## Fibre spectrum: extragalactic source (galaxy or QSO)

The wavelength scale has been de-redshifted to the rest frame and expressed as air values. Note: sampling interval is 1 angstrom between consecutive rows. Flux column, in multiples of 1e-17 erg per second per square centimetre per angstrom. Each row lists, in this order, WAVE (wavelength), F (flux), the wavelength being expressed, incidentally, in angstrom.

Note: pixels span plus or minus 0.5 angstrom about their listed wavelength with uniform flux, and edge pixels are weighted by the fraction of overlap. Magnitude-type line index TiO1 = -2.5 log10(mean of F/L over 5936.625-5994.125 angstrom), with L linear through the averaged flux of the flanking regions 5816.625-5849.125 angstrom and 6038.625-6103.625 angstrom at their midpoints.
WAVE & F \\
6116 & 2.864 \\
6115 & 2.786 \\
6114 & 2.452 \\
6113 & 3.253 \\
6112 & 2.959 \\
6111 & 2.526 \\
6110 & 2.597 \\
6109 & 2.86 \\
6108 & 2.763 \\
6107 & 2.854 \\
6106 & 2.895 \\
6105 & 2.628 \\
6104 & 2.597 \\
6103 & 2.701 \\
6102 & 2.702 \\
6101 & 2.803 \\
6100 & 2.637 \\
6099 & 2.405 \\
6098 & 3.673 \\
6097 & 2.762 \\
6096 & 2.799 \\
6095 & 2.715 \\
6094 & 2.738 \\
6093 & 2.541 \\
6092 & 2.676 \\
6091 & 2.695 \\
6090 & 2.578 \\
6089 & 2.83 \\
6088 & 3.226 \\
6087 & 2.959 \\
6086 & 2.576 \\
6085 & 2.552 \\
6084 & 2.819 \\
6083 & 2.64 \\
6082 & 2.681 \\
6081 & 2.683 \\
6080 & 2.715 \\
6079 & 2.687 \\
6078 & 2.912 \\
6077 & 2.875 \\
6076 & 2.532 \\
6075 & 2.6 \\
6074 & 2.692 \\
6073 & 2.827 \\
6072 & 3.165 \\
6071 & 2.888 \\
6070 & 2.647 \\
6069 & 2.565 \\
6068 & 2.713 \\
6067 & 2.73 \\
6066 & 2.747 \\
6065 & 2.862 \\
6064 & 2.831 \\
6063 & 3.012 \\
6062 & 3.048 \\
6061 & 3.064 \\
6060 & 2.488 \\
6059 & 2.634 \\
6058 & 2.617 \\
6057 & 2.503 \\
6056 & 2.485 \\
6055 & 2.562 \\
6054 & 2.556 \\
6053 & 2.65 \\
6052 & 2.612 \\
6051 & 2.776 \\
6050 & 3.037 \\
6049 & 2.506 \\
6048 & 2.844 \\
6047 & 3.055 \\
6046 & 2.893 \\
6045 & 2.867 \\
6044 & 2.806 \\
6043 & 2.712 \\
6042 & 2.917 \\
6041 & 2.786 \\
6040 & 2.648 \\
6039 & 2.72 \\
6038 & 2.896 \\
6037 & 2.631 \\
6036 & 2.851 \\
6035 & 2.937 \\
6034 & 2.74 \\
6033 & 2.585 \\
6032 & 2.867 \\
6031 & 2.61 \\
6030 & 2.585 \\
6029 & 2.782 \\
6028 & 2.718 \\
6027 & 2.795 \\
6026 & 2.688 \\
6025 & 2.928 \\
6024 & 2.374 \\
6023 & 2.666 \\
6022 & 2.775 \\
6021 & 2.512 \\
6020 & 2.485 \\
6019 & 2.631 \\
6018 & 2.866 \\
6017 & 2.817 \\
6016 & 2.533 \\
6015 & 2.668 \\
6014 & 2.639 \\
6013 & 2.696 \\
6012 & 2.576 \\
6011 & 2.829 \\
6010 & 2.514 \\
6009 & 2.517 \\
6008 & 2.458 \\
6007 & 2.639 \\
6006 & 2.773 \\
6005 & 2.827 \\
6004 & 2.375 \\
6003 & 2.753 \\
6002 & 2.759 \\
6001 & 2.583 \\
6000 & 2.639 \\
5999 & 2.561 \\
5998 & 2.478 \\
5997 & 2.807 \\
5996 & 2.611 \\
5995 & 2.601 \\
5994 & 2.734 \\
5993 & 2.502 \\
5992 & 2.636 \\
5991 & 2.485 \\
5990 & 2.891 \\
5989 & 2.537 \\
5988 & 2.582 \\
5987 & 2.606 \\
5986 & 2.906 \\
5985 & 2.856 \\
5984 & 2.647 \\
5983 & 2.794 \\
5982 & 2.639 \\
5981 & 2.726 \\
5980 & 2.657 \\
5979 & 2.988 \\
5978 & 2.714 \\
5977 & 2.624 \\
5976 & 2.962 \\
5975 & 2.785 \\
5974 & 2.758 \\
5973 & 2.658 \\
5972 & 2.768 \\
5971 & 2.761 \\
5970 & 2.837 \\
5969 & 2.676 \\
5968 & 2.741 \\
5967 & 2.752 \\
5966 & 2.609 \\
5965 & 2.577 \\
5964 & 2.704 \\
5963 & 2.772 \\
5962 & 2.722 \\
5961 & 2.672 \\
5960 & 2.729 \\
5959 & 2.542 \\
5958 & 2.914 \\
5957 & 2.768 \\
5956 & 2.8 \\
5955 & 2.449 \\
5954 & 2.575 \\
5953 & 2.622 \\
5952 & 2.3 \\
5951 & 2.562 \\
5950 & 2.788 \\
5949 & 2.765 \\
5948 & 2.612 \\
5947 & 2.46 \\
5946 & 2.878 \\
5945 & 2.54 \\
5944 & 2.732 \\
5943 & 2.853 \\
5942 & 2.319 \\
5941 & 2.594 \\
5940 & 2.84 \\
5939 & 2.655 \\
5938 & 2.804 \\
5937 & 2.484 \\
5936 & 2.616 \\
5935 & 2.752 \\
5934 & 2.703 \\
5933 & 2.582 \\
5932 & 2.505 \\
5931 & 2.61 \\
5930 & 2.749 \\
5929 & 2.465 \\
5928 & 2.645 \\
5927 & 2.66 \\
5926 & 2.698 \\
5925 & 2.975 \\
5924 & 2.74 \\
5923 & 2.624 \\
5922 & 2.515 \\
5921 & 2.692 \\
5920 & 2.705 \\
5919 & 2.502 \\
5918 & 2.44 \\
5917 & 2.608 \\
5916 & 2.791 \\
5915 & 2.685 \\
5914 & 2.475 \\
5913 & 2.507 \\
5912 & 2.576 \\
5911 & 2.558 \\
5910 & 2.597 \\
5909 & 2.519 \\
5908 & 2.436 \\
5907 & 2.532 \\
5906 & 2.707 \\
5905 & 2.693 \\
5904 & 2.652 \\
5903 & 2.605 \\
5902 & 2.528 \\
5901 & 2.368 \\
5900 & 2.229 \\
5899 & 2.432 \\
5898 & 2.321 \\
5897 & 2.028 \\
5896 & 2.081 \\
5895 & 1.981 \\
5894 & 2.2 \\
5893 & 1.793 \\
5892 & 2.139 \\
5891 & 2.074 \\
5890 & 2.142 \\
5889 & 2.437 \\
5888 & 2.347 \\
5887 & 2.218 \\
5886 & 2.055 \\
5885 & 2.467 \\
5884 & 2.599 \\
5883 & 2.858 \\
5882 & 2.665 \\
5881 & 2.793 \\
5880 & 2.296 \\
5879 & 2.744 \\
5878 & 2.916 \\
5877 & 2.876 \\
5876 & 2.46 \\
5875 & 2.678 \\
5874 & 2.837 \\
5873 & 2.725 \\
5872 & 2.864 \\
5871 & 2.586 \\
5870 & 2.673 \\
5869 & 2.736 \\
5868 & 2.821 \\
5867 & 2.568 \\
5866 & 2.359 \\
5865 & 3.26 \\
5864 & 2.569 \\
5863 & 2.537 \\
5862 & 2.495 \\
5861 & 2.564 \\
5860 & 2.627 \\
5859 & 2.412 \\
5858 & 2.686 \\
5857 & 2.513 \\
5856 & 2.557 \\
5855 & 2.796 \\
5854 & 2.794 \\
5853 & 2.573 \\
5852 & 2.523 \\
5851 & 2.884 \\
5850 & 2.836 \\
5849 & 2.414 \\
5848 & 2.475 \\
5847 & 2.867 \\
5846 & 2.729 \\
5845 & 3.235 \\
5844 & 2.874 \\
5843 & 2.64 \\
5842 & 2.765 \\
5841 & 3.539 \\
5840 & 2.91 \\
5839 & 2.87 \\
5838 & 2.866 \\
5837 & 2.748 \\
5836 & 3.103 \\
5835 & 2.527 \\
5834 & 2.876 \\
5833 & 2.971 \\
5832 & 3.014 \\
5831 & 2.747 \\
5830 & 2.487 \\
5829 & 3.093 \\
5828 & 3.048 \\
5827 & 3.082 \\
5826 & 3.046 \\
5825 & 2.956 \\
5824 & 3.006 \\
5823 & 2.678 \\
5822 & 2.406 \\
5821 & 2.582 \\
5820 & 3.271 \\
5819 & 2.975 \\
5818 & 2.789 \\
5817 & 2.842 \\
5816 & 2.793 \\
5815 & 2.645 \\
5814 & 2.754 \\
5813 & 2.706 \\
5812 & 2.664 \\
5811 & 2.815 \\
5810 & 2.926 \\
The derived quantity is 0.047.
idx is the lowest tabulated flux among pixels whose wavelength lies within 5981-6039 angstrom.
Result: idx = 2.374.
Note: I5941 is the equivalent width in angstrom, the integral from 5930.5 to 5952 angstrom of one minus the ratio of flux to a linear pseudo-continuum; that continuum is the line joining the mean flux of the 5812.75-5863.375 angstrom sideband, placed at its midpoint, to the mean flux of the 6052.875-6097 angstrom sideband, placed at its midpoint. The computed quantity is 1.0 angstrom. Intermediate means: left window 2.79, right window 2.74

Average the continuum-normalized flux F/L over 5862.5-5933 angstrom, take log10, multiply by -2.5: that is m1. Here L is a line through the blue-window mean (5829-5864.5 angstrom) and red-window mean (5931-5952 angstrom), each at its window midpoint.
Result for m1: 0.06 mag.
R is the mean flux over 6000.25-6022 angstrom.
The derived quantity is 2.64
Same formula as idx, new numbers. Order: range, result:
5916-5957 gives 2.3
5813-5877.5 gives 2.359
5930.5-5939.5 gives 2.484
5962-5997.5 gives 2.485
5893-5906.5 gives 1.793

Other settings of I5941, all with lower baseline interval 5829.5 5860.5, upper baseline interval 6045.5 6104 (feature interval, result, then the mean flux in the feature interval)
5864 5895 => 2.6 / 2.53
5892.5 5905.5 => 2.2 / 2.3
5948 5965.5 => 0.6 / 2.66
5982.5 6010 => 1.1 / 2.65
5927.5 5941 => 0.6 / 2.64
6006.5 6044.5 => 0.8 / 2.69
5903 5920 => 1.1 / 2.58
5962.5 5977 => 0.1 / 2.74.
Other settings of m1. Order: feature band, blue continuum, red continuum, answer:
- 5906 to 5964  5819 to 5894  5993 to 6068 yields 0.025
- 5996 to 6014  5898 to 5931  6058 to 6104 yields 0.021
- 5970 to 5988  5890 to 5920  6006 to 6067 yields -0.068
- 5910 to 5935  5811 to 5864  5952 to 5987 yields 0.046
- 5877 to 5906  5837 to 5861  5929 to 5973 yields 0.136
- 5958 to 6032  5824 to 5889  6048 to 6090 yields 0.022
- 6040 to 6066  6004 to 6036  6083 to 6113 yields -0.019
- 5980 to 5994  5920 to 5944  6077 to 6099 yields 0.009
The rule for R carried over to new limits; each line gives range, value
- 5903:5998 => 2.66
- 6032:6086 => 2.75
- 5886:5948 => 2.51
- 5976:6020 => 2.67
